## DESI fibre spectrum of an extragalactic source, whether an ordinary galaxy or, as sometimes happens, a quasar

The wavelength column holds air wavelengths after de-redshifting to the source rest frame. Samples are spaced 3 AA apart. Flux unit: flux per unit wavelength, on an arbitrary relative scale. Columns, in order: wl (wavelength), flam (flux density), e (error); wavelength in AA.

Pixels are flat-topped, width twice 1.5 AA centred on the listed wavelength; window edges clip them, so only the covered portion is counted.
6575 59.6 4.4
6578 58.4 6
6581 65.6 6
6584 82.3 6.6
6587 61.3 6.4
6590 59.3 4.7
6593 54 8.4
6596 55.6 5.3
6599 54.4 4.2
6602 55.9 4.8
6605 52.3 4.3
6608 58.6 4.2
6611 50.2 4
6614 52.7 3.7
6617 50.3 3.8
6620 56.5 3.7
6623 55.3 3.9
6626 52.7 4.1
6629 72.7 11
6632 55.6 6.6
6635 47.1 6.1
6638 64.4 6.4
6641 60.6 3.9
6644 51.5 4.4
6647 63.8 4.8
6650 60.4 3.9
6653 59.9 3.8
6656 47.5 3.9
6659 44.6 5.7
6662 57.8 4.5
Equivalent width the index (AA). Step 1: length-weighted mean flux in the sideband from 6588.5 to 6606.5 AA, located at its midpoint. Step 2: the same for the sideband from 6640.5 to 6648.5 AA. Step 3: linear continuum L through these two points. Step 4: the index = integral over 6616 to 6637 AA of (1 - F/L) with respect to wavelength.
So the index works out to 0.4 AA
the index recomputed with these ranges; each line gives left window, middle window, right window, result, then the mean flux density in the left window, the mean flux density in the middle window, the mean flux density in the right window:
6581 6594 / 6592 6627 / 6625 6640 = 4.4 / 64.8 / 54.1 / 58.8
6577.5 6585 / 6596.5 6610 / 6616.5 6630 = 1.7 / 69.2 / 55.1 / 57.5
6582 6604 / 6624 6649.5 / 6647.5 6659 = -0.9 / 60.3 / 58.6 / 55.1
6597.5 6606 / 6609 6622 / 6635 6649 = 0.7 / 54.3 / 52.8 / 58.7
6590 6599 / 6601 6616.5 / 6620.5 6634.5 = 0.8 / 55.5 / 53.6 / 58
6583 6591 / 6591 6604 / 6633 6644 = 2.0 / 67.2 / 55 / 56.5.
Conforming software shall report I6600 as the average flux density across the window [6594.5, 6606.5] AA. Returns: 54.5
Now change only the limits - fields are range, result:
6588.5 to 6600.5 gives 55.8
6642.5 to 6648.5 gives 57.6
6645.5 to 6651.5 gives 62.1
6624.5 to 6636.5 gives 57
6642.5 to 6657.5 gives 56.6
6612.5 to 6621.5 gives 53.2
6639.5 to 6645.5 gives 56.1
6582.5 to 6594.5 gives 64.2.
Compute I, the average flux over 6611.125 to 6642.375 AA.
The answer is 56.5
